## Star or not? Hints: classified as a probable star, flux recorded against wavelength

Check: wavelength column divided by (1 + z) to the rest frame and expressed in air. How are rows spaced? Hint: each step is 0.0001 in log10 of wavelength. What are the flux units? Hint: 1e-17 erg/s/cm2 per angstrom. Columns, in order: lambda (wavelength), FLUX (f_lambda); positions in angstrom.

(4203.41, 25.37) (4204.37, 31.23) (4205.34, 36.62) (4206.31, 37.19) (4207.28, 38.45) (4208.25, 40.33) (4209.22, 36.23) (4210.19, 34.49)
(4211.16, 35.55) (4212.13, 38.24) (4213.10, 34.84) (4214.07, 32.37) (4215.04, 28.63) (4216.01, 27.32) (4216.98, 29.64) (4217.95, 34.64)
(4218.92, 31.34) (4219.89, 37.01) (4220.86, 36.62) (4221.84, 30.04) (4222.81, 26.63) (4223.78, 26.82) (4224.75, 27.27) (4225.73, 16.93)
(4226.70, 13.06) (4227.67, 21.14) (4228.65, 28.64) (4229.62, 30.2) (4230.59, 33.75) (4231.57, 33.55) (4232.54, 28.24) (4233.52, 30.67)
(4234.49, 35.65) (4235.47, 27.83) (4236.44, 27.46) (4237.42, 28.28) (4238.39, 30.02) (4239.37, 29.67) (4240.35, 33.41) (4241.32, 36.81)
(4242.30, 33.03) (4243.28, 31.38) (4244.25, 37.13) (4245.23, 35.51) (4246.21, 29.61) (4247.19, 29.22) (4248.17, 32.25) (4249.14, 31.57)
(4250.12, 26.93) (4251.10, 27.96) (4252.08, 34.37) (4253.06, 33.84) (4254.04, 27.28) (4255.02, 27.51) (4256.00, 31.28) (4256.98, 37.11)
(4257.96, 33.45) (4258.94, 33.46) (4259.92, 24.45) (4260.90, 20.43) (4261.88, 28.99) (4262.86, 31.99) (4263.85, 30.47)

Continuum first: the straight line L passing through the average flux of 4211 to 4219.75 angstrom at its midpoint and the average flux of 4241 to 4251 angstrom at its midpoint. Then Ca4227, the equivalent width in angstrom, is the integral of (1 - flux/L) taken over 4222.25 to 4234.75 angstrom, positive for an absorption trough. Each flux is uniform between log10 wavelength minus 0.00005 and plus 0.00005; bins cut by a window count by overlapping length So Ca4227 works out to 2.08 angstrom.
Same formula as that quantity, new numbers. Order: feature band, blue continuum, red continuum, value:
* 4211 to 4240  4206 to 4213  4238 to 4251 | 4.2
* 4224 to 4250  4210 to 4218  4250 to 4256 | 1.1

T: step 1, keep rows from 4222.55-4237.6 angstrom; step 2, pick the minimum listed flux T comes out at 13.06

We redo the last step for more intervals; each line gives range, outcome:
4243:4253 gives 26.93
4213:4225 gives 26.63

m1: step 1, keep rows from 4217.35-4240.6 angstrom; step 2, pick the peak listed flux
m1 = 37.01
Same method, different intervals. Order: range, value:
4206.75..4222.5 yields 40.33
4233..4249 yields 37.13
